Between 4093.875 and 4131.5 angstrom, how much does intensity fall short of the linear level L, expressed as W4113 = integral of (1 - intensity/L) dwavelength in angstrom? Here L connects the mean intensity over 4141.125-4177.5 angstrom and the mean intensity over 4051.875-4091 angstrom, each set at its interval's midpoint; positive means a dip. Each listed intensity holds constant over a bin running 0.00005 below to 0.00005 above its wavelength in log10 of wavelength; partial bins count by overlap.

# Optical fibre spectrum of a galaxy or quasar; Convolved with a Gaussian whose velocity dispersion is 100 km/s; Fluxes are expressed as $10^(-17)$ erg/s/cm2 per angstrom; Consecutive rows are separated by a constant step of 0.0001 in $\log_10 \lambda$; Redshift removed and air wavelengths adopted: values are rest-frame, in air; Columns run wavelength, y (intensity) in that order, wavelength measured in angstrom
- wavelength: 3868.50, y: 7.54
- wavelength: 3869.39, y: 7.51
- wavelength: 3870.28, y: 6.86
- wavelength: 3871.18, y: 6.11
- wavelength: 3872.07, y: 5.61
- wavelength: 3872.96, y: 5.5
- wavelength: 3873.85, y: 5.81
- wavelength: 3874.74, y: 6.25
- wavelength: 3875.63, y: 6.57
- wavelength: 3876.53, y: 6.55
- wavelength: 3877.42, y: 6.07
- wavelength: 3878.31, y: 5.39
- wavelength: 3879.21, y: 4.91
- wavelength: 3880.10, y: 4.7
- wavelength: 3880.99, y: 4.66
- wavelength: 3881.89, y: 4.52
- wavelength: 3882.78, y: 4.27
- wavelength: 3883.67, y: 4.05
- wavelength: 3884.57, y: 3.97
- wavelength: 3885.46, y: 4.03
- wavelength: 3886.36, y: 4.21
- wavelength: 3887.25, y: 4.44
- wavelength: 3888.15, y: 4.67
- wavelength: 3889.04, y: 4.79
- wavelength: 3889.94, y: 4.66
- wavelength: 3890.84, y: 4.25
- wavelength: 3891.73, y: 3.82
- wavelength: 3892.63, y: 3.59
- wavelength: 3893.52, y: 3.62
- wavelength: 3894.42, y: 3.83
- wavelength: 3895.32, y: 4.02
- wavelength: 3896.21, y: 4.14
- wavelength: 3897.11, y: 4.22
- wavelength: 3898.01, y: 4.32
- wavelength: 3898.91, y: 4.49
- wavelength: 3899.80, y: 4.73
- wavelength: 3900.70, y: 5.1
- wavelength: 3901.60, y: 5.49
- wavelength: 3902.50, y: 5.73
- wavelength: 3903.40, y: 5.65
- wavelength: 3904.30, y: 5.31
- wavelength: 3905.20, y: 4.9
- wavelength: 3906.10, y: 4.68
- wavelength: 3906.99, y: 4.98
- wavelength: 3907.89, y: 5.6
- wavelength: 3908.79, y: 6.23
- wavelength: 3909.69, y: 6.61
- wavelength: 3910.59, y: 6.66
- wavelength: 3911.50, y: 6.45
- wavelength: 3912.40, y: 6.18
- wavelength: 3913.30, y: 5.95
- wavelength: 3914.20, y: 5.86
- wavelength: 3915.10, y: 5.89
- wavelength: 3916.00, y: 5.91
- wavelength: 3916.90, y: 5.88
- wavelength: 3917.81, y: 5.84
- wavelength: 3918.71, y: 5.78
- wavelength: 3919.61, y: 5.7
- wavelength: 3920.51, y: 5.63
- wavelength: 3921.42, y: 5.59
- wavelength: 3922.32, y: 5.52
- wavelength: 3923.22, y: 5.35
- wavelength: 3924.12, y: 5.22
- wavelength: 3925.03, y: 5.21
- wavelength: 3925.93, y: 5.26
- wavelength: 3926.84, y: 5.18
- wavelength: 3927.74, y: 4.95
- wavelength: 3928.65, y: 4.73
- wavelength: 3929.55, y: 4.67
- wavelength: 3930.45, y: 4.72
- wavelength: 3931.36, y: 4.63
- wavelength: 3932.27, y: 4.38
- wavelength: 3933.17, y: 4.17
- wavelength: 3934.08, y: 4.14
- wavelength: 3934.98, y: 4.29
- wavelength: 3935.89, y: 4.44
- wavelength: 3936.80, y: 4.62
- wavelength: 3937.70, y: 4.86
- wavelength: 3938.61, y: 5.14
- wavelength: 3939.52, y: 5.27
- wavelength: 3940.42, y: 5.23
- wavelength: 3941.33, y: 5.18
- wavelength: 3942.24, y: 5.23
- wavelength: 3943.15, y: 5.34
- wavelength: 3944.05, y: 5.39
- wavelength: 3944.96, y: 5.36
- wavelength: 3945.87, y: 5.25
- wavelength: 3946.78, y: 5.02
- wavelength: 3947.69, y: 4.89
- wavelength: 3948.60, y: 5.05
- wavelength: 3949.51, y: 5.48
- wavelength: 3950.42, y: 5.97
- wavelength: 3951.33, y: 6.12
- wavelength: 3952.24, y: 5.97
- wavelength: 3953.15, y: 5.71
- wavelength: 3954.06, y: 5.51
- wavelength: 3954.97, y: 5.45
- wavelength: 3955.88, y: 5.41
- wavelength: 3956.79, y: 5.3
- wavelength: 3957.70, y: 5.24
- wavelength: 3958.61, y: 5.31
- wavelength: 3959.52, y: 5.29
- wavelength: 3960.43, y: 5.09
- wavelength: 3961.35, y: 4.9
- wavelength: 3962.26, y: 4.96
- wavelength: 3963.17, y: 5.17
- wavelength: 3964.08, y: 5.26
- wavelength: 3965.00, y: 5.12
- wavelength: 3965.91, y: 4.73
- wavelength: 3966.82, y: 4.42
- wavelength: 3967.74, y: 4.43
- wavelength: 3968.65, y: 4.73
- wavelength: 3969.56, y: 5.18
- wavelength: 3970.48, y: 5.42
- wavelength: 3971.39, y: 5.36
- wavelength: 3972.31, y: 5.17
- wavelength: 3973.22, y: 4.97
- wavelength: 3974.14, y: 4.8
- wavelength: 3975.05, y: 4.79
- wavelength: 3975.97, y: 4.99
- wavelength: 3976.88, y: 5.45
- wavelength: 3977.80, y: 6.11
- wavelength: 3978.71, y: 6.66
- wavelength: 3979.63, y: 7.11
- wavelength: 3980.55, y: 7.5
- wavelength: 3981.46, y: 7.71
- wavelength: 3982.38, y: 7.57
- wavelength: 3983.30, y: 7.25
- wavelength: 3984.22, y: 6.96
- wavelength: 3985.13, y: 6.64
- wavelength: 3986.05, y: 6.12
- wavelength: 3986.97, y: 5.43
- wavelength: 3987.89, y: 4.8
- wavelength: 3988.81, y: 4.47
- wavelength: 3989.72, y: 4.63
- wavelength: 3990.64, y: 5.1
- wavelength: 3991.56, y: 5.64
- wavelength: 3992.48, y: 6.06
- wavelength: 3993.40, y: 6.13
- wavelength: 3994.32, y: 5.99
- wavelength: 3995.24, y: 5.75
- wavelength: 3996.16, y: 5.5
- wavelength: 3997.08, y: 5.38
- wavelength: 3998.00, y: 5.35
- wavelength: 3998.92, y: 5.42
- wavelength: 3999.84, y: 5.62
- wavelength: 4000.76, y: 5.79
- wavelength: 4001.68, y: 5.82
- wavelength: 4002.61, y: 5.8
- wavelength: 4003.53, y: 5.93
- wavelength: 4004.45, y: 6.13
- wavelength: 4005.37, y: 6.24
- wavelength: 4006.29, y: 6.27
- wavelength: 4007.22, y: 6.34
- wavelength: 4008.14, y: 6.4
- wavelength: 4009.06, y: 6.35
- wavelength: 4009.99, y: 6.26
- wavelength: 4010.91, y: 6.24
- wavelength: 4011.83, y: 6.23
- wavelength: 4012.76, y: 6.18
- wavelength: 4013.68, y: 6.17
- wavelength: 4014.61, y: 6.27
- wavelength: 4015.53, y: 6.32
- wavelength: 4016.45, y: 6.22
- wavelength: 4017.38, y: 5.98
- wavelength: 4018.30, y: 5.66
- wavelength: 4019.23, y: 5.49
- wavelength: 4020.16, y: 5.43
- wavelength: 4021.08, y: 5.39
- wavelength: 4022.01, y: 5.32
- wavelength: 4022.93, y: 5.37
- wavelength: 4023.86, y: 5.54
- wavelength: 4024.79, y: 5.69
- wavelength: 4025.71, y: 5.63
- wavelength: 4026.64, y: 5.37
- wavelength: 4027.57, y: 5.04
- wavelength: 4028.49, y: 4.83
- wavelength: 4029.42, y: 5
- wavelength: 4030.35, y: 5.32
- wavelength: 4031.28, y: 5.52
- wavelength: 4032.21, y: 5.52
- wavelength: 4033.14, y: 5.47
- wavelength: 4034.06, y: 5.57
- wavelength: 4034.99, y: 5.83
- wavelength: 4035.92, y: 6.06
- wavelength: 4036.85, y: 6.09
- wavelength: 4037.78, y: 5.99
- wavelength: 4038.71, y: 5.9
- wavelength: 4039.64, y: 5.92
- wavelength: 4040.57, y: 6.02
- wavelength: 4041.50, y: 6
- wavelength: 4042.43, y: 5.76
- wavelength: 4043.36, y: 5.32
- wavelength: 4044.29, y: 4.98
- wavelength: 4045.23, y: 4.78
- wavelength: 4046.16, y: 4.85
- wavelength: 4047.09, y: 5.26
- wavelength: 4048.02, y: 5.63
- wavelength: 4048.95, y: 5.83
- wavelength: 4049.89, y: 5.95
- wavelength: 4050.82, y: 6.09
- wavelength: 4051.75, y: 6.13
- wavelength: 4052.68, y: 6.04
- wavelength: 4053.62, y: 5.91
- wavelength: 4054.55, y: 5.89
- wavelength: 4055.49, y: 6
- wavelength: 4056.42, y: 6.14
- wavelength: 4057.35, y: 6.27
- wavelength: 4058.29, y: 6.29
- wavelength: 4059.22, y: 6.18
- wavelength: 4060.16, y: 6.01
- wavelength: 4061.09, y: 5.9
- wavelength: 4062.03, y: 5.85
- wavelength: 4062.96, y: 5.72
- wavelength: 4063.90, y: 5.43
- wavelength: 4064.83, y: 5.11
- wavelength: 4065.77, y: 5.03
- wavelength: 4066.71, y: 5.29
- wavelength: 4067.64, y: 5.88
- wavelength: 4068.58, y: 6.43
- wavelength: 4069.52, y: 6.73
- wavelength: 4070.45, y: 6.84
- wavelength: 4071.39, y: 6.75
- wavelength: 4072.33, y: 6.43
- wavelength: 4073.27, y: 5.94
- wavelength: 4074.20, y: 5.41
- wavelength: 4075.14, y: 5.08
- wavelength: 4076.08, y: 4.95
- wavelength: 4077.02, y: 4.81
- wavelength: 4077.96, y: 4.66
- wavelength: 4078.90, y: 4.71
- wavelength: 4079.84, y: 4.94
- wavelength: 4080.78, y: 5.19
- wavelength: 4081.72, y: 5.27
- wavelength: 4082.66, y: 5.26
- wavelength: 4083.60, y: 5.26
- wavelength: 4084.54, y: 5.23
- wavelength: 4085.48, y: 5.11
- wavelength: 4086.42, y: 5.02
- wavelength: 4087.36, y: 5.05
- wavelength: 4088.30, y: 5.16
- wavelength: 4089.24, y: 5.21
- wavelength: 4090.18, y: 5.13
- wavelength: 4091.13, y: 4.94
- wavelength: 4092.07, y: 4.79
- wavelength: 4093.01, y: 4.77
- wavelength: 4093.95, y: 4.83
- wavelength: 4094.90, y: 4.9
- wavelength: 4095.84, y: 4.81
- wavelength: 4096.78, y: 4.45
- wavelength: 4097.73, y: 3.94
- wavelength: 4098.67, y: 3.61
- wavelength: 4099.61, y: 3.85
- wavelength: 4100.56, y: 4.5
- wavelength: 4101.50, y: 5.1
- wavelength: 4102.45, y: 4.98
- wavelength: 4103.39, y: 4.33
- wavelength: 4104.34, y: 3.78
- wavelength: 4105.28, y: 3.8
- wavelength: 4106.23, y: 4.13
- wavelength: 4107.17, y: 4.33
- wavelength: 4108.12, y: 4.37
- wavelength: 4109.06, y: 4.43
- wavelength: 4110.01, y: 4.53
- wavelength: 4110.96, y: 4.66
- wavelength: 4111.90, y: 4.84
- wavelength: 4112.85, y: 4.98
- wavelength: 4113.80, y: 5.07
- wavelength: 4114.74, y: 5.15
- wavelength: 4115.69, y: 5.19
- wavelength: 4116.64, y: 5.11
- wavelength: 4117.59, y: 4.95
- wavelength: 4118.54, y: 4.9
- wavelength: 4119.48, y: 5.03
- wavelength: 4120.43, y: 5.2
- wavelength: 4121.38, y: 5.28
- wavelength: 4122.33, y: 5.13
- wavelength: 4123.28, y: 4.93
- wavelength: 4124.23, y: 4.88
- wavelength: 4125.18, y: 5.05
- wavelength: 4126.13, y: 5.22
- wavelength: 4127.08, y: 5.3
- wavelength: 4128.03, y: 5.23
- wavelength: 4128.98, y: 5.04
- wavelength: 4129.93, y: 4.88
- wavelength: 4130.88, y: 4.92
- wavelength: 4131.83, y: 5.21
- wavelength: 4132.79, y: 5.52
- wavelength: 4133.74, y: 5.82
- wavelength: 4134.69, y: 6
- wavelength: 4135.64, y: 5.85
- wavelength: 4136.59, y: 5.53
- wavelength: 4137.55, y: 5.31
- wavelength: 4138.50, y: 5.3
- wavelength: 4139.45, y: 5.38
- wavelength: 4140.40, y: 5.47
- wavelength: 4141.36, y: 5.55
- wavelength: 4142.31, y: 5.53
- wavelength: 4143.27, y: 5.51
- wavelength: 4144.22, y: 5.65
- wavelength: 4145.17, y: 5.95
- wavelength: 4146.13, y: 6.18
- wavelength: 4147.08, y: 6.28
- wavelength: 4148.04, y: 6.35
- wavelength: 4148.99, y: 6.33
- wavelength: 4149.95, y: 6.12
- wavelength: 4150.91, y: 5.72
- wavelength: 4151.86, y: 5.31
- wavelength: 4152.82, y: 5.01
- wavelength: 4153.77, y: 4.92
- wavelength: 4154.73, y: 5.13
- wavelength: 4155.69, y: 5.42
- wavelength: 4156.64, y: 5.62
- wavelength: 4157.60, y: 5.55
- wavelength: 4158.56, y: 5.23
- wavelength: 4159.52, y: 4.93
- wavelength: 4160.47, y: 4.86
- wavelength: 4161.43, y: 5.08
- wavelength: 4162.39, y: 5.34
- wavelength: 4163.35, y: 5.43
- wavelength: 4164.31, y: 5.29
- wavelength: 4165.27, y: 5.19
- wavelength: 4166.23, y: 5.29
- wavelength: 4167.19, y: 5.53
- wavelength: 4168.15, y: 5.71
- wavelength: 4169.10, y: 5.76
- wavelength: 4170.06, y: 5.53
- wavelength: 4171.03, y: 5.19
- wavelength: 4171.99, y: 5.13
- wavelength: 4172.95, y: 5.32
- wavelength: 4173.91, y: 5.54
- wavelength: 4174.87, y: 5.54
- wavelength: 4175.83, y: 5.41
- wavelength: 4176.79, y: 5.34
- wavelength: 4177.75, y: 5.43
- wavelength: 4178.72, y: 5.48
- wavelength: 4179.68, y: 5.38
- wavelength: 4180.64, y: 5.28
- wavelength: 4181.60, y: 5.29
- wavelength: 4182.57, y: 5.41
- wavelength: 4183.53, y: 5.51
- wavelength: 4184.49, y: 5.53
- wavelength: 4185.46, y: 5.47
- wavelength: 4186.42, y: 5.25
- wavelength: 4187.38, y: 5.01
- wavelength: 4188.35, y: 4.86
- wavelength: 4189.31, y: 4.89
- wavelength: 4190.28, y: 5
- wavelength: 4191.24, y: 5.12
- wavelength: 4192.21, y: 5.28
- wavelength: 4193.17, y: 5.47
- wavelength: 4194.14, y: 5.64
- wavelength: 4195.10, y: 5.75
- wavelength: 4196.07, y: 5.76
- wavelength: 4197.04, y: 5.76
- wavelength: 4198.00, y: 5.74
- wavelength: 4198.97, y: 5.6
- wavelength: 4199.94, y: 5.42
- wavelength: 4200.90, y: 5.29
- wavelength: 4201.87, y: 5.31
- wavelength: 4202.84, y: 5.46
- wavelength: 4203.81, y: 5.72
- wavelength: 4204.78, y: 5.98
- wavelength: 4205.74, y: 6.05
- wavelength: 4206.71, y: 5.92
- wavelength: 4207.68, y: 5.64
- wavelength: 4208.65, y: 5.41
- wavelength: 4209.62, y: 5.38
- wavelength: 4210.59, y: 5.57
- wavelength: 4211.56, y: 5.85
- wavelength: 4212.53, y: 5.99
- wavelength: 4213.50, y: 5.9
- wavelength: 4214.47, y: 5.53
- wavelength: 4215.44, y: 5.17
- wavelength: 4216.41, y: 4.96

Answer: 5.5 angstrom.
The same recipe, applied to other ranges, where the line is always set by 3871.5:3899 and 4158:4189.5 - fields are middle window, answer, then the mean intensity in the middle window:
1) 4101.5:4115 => 1.7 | 4.54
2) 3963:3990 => -4.0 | 5.64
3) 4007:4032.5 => -3.8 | 5.75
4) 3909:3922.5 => -3.4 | 5.97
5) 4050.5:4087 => -4.1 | 5.67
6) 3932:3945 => -0.1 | 4.86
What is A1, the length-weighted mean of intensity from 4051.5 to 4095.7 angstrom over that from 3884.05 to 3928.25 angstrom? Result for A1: 1.1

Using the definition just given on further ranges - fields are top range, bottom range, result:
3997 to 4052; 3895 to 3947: 1.10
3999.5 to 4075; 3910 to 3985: 1.07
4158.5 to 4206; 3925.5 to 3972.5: 1.06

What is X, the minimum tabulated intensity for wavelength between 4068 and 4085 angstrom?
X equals 4.66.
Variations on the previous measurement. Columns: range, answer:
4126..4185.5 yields 4.86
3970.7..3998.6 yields 4.47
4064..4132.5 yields 3.61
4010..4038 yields 4.83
